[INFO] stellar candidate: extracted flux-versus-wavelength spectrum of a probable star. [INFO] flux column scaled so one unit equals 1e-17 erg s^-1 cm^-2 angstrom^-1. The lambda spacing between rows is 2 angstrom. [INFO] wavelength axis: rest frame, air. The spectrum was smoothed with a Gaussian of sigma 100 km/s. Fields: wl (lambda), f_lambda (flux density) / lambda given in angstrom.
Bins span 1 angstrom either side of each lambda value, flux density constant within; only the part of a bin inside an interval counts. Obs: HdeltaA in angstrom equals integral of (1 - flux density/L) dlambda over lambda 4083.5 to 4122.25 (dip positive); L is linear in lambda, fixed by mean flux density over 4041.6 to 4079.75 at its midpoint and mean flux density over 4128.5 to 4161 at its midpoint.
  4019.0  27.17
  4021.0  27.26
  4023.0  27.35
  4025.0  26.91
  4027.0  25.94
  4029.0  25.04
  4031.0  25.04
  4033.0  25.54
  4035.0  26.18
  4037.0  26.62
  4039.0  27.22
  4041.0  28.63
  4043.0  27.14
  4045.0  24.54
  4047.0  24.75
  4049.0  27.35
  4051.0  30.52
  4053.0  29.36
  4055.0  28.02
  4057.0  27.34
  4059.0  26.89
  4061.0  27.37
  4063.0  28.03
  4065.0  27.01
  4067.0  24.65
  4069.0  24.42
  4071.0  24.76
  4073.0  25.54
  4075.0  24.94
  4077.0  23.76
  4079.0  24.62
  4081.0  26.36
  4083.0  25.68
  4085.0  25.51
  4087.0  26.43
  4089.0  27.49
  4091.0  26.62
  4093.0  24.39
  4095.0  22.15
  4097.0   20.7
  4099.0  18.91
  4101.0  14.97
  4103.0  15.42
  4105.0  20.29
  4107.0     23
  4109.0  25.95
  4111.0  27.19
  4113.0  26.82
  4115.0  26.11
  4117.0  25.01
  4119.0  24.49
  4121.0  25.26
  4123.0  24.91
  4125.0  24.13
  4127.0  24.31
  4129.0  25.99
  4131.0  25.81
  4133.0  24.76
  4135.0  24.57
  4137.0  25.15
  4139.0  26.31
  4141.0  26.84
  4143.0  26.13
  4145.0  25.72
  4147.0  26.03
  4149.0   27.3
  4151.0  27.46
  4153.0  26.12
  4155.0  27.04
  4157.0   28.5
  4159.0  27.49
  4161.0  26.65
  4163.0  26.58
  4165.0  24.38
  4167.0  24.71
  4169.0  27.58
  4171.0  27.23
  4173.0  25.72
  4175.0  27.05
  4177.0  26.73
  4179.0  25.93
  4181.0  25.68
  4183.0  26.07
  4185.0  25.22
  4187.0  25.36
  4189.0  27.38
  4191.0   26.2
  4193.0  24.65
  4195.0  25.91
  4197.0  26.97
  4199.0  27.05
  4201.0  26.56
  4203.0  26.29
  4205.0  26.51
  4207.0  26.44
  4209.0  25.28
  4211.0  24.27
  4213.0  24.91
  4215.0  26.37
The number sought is 4.2 angstrom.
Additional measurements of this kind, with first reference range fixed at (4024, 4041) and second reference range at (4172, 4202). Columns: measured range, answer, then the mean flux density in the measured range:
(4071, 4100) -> 1.86 angstrom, 24.5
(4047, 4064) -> -1.11 angstrom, 27.9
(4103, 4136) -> 1.97 angstrom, 24.6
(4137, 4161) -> -0.51 angstrom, 26.7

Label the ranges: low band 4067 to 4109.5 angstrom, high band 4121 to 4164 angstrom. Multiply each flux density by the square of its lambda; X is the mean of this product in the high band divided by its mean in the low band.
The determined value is 1.14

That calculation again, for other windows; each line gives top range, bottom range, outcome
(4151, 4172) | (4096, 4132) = 1.17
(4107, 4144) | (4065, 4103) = 1.09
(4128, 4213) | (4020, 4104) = 1.09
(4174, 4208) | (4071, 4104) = 1.18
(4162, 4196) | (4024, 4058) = 1.04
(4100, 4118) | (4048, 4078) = 0.87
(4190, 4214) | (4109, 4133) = 1.06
